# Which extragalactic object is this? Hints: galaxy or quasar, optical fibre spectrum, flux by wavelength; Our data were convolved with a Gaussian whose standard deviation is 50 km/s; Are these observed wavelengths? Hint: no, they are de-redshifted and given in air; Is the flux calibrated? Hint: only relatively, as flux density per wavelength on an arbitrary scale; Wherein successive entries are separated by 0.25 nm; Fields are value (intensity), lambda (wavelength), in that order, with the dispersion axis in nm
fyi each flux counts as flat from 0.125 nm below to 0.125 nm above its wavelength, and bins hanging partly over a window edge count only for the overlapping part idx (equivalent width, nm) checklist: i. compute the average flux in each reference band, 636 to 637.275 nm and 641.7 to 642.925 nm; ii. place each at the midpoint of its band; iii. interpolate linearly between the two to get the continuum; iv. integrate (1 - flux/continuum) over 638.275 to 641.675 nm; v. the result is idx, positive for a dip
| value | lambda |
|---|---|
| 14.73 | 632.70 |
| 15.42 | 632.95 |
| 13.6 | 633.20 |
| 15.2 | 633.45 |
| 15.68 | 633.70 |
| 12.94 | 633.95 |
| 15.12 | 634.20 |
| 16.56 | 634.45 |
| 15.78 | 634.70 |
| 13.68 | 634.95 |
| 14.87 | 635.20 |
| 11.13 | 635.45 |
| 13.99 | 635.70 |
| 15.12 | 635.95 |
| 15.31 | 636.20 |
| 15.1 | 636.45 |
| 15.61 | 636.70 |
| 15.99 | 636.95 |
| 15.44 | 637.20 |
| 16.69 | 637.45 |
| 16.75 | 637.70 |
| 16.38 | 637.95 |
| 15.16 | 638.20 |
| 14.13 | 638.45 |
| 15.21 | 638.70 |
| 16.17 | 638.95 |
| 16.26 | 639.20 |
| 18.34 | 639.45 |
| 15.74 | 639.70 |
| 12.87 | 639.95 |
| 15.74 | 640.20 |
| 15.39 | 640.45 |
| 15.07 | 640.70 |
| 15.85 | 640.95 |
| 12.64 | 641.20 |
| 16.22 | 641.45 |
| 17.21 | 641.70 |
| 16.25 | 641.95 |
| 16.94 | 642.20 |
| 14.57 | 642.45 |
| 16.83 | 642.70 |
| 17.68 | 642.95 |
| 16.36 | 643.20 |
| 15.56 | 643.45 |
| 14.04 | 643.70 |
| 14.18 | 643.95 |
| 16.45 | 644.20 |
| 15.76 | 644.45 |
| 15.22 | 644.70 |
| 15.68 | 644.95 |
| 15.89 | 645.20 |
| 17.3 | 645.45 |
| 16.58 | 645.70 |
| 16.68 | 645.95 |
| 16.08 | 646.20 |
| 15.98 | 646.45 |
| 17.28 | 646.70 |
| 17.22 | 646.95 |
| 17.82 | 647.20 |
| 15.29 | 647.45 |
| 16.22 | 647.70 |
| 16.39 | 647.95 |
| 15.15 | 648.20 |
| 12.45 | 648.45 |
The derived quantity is 0.13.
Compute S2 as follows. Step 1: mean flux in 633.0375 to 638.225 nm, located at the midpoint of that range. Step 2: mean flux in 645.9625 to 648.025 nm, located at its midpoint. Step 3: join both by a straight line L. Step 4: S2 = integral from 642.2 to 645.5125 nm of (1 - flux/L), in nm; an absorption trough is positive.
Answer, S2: 0.06 nm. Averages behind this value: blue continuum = 15.1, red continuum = 16.5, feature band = 15.8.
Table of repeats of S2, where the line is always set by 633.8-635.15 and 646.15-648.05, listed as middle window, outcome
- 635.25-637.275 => 0.052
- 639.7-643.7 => 0.049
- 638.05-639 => 0.017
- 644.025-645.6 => 0.024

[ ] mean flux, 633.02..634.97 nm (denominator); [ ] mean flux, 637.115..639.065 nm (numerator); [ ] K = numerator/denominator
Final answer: 1.1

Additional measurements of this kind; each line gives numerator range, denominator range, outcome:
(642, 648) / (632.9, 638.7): 1.08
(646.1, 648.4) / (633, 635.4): 1.10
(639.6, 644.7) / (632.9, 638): 1.03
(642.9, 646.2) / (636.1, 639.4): 1.01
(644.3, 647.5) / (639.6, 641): 1.09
